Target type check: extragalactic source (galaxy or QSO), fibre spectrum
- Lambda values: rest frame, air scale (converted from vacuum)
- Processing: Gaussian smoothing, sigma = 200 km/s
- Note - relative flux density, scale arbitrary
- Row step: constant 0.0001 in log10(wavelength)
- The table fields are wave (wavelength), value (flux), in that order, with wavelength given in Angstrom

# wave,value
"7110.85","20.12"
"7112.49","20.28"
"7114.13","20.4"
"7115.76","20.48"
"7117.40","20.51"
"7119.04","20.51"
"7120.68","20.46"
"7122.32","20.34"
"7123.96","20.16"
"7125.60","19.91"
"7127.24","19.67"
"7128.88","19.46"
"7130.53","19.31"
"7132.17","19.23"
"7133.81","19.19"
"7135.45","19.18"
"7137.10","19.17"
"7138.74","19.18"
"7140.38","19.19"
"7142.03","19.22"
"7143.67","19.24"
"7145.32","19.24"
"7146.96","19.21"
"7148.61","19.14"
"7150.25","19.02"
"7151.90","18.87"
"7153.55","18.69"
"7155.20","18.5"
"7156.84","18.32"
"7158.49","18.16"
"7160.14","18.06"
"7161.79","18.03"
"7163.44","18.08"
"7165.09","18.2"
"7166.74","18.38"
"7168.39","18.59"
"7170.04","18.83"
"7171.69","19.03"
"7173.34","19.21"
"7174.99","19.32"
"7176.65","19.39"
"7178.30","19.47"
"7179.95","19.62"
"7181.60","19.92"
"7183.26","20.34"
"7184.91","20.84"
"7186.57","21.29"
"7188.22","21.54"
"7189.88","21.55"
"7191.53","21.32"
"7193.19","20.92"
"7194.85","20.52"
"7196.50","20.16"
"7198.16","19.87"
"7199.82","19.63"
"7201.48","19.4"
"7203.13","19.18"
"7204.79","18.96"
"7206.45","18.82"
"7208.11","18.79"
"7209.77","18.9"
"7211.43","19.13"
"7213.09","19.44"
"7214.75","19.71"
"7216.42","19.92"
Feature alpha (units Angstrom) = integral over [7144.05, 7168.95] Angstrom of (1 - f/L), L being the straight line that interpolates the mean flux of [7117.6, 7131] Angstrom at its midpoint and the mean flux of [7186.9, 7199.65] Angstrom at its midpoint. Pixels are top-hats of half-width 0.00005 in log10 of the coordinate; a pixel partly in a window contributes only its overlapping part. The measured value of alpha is 2.20 Angstrom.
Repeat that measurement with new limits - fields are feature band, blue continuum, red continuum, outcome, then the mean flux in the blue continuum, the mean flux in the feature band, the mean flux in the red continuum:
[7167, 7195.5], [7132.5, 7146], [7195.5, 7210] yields -1.1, 19.2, 20.1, 19.3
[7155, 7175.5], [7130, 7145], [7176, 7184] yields 1.1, 19.2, 18.5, 19.8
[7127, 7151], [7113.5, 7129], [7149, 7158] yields 0.2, 20.2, 19.2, 18.7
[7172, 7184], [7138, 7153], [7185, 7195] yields 0.6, 19.1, 19.6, 21.2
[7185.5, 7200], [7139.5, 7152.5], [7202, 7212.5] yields -1.3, 19.1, 20.8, 19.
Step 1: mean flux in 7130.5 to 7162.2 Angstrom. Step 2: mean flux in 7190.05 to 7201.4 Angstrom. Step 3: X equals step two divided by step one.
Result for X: 1.08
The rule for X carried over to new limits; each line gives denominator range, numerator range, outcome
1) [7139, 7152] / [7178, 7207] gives 1.05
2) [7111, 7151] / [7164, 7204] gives 1.01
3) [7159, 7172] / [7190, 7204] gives 1.10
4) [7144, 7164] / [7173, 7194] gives 1.09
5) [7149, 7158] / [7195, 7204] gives 1.06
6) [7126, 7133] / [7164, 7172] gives 0.95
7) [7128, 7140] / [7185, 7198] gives 1.09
